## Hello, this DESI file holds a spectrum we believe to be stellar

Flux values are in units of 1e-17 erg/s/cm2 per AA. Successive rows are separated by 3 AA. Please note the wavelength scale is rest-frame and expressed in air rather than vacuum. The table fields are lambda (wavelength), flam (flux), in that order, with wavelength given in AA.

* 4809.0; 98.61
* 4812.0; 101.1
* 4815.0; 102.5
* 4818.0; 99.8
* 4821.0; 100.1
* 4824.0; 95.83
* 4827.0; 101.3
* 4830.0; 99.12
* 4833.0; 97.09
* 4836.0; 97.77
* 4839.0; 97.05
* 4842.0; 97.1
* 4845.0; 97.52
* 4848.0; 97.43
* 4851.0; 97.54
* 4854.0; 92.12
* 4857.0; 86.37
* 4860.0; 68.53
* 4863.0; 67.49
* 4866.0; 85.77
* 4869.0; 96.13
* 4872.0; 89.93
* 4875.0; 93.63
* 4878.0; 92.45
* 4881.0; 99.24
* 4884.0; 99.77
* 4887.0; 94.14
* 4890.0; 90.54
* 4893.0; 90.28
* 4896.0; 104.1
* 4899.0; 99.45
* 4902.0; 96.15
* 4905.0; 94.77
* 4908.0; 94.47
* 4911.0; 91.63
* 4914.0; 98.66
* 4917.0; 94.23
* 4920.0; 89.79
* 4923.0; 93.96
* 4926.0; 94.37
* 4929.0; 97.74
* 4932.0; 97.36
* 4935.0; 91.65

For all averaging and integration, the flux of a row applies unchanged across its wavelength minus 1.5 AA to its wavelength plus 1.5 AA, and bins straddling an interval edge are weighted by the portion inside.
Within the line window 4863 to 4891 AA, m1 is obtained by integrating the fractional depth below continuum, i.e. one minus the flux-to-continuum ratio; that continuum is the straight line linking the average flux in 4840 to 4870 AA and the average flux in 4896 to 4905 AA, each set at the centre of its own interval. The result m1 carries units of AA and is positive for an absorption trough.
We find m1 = 0.36 AA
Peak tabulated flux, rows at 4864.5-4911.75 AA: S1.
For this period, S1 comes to 104.1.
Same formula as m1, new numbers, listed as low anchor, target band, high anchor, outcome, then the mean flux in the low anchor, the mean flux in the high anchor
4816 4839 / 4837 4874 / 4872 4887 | 2.8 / 98.7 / 95.4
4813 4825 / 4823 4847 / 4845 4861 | -0.7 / 99.8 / 89.9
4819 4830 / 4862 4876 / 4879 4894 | 1.3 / 99.1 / 94.9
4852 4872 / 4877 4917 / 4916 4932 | -2.8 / 83.6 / 94.3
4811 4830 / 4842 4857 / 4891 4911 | 0.5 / 100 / 96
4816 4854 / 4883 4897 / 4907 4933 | 0.1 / 98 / 94.6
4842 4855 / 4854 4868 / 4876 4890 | 2.4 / 96.4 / 95.7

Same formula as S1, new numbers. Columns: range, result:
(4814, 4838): 102.5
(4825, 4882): 101.3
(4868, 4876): 96.13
